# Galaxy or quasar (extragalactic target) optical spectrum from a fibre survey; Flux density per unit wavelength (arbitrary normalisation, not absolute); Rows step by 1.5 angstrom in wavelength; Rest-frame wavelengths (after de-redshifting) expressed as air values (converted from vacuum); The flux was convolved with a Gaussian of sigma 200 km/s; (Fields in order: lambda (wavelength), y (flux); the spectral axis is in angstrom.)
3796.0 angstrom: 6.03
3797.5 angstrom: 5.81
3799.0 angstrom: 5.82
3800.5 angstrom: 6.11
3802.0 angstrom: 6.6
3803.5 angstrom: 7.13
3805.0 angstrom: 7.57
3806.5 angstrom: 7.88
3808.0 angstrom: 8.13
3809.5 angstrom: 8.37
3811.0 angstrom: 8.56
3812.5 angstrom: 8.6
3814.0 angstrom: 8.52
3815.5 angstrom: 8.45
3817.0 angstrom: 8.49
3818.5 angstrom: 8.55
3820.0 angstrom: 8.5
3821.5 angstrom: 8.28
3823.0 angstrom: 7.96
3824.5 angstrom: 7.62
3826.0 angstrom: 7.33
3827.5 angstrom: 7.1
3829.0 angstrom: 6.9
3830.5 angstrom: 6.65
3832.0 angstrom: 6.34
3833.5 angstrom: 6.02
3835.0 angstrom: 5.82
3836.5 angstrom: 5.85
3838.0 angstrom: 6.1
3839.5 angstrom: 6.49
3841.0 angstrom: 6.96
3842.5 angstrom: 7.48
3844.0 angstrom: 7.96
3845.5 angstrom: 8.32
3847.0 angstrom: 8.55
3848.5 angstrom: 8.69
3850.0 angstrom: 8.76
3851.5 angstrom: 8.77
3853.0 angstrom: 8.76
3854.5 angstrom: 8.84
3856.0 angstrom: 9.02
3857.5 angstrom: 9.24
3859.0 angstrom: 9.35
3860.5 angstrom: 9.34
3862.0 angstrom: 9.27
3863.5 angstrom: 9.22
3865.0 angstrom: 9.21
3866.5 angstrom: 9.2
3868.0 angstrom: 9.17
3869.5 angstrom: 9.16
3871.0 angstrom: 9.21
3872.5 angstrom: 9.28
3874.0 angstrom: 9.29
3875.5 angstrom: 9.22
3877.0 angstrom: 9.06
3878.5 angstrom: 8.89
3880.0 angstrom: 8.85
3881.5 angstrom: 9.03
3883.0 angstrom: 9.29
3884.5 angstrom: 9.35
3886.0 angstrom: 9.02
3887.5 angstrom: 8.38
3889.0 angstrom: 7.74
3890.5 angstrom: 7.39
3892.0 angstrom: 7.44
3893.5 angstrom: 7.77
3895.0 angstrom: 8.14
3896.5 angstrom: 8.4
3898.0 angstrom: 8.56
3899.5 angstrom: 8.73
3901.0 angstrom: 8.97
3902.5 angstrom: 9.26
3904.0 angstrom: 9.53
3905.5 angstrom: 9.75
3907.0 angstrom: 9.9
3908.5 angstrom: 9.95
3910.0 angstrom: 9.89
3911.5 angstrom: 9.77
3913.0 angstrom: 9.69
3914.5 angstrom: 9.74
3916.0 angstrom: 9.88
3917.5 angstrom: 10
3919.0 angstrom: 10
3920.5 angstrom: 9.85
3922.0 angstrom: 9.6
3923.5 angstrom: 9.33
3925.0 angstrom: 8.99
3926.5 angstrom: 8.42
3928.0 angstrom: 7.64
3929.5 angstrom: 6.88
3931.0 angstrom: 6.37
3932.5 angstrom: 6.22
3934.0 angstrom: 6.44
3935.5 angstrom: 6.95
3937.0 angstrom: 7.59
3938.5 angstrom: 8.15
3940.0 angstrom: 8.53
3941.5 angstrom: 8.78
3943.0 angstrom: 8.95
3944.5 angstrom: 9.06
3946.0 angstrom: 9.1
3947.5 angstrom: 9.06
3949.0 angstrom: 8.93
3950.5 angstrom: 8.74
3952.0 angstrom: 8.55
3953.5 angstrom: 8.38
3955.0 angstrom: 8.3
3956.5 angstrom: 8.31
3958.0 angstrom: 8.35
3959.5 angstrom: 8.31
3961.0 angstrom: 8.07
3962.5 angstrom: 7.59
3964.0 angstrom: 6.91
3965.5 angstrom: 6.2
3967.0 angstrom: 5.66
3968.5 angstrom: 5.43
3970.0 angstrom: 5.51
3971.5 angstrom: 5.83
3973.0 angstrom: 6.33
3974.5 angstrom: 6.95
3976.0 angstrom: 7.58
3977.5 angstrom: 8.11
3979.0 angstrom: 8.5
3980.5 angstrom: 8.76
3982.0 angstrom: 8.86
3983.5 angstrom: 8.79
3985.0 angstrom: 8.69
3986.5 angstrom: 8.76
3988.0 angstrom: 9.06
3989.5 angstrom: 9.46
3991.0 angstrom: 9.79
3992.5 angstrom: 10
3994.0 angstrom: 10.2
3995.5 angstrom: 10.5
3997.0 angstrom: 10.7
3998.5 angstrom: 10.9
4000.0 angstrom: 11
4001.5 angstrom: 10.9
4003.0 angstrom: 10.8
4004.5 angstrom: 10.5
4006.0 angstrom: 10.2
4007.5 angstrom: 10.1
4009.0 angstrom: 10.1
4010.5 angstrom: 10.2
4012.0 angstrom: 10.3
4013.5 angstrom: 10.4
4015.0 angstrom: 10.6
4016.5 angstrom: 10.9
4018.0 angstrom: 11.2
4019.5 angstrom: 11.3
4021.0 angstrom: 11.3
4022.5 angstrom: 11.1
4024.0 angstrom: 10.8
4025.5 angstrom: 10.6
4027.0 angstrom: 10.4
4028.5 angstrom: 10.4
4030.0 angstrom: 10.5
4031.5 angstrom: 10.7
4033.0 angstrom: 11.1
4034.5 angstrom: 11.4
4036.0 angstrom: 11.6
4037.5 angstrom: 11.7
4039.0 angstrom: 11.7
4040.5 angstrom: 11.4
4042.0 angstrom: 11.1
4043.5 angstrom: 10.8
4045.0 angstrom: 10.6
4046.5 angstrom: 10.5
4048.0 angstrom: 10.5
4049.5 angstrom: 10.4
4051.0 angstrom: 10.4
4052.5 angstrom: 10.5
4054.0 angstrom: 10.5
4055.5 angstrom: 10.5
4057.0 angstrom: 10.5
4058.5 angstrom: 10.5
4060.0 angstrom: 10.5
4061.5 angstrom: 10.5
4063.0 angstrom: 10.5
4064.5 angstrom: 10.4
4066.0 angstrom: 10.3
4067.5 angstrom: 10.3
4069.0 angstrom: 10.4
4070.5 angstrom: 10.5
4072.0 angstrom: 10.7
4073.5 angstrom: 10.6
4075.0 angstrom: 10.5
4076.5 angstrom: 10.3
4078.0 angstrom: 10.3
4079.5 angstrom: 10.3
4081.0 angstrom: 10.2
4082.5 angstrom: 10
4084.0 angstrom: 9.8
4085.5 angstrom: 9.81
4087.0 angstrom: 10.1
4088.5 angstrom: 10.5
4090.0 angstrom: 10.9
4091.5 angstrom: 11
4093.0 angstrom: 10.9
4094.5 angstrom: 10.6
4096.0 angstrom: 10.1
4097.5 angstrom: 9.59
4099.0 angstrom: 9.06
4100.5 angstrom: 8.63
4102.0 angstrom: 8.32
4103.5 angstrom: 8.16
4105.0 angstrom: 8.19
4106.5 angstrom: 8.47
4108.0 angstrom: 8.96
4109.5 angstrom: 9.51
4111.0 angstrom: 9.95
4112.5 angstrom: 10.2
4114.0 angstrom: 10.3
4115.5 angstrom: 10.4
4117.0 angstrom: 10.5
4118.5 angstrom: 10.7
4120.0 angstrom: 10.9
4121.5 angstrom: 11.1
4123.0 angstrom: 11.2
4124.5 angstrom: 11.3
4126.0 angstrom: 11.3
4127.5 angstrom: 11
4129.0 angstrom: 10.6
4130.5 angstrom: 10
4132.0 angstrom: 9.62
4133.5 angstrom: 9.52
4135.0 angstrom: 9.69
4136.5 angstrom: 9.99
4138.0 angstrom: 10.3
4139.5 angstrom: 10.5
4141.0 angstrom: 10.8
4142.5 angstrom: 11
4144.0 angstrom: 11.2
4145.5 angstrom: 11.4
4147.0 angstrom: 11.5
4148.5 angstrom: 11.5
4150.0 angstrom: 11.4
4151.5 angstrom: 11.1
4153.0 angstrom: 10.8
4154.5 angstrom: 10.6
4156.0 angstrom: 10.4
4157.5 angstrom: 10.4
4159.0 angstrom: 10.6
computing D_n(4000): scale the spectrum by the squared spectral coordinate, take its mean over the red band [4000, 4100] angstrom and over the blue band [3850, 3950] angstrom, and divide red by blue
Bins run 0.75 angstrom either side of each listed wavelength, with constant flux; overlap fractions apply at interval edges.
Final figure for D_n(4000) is 1.29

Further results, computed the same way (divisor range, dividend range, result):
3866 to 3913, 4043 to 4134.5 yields 1.26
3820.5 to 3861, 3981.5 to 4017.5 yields 1.42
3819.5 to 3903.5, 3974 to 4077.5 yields 1.35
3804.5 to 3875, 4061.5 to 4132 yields 1.42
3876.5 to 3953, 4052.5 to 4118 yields 1.26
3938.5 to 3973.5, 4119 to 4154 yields 1.51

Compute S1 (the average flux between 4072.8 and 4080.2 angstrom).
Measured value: 10.4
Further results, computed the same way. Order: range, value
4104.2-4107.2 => 8.32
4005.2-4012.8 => 10.2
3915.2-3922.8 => 9.86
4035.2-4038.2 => 11.6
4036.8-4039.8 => 11.7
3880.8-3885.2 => 9.22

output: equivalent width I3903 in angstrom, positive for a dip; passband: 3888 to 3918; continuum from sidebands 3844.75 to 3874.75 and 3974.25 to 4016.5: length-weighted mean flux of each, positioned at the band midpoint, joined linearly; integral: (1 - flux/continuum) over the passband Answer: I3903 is 0.8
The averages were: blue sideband 9.03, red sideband 9.72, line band 9.01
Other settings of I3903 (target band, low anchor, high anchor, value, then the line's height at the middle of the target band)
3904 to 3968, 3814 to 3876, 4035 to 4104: 3.9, 9.06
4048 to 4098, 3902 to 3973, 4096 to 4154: -3.6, 9.7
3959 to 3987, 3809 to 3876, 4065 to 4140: 5.4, 9.16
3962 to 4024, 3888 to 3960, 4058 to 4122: 0.4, 9.23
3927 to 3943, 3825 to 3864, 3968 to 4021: 2.4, 8.76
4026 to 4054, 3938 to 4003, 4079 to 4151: -4.6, 9.34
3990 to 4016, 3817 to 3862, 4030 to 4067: -0.8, 10.1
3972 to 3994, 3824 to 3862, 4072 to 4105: 1.1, 9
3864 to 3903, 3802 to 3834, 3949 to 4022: -2.5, 8.24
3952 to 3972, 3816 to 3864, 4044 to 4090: 4.4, 9.23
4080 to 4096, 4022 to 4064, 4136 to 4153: 0.7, 10.9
